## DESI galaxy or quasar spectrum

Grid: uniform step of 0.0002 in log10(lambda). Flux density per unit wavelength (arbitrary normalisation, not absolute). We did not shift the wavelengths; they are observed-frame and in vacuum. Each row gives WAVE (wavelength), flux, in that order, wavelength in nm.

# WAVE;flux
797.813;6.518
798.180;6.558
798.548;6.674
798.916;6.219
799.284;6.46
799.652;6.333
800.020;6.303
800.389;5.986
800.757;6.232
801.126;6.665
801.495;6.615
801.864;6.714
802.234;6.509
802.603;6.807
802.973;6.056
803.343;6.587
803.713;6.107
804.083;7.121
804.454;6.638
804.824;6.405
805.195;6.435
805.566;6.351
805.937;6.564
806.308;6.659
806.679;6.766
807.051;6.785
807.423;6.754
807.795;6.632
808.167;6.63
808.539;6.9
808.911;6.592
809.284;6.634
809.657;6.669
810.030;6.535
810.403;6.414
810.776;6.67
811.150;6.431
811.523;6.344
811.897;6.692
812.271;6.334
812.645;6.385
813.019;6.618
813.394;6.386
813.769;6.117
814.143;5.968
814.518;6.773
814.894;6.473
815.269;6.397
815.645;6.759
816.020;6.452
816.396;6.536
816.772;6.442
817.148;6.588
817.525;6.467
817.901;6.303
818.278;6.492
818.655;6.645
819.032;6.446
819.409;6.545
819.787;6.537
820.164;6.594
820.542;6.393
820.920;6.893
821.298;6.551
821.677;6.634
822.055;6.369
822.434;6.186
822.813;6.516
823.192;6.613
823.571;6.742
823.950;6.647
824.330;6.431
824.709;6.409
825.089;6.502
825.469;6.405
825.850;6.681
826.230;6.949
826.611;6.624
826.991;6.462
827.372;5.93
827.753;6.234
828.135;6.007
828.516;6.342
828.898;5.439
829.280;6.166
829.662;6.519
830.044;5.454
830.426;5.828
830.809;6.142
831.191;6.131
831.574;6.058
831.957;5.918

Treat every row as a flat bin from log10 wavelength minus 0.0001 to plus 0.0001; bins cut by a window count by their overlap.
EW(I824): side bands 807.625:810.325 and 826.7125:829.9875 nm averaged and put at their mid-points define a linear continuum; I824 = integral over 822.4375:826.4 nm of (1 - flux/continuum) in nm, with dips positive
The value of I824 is -0.22 nm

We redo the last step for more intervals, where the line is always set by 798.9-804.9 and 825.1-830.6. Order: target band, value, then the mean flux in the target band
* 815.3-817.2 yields -0.06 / 6.54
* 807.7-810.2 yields -0.10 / 6.66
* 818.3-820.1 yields -0.07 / 6.54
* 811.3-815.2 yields -0.03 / 6.41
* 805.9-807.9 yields -0.09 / 6.71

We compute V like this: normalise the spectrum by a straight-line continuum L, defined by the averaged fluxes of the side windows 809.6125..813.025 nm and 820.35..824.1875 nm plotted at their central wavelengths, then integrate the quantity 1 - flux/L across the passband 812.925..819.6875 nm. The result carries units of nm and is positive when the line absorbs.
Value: 0.06 nm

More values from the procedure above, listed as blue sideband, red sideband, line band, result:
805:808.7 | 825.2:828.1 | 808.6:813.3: 0.05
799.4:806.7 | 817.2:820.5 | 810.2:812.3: 0.00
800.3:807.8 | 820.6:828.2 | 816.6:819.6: 0.01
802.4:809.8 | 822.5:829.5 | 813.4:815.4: 0.05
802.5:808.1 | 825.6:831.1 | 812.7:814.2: 0.03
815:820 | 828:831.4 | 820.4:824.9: -0.17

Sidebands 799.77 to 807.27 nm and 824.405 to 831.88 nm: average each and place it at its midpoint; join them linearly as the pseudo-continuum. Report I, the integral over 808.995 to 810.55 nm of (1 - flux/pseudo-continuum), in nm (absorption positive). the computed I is -0.03 nm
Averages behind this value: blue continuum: 6.51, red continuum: 6.22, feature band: 6.57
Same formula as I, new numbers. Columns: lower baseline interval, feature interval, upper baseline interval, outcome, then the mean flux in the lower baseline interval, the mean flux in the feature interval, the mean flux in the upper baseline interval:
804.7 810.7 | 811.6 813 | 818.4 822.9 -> 0.02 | 6.61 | 6.48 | 6.52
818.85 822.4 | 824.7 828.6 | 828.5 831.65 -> -0.14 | 6.53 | 6.41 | 5.99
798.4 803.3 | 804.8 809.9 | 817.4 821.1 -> -0.13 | 6.43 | 6.63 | 6.53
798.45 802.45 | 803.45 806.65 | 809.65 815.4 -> -0.06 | 6.43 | 6.55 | 6.44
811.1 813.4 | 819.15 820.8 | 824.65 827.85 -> -0.02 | 6.46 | 6.53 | 6.48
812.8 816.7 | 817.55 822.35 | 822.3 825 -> -0.03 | 6.45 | 6.52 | 6.51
